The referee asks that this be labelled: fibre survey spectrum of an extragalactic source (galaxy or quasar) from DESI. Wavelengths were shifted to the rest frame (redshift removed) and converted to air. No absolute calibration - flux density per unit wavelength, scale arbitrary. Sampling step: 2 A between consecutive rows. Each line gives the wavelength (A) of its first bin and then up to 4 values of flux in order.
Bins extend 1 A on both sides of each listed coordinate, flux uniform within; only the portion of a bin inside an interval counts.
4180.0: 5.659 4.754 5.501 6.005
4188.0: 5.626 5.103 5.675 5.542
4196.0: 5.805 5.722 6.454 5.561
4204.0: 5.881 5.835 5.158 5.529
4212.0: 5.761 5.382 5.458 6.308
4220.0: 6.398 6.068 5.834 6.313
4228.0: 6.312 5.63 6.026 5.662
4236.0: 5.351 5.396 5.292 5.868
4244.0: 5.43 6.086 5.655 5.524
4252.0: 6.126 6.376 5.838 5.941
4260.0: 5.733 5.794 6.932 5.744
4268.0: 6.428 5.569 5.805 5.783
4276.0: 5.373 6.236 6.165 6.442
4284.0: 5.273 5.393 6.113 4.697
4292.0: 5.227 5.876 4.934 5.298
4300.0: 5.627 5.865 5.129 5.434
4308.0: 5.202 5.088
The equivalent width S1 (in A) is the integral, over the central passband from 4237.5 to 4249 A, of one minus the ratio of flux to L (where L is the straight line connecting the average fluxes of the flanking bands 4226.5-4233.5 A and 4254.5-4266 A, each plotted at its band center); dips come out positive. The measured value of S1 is 0.7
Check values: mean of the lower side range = 5.99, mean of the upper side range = 6.04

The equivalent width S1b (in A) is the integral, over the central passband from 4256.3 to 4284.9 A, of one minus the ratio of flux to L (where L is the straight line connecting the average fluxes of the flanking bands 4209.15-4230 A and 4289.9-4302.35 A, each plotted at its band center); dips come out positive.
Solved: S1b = -1.96 A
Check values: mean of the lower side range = 5.92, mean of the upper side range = 5.38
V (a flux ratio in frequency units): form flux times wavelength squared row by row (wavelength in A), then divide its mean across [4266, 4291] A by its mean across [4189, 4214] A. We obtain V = 1.06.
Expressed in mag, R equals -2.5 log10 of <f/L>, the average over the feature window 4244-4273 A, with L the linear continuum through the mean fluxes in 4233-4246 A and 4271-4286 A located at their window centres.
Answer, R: -0.05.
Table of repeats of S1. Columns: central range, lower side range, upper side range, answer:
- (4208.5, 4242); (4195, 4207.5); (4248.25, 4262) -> 0.47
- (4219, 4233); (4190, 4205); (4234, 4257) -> -0.85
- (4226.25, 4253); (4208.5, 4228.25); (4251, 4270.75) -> 1.08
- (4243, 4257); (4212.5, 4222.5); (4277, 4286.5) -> 0.13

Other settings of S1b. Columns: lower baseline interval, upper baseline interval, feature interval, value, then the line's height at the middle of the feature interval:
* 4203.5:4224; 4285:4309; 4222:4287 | -3.09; 5.59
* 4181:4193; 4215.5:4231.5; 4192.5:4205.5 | -0.41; 5.65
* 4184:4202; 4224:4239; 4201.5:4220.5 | 0.16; 5.76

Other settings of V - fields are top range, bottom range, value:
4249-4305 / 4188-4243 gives 1.03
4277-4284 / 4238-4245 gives 1.13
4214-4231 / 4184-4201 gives 1.06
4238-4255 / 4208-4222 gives 1.01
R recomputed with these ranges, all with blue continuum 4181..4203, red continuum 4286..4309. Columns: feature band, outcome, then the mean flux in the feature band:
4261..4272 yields -0.11 mag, 6.07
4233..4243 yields 0.00 mag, 5.51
